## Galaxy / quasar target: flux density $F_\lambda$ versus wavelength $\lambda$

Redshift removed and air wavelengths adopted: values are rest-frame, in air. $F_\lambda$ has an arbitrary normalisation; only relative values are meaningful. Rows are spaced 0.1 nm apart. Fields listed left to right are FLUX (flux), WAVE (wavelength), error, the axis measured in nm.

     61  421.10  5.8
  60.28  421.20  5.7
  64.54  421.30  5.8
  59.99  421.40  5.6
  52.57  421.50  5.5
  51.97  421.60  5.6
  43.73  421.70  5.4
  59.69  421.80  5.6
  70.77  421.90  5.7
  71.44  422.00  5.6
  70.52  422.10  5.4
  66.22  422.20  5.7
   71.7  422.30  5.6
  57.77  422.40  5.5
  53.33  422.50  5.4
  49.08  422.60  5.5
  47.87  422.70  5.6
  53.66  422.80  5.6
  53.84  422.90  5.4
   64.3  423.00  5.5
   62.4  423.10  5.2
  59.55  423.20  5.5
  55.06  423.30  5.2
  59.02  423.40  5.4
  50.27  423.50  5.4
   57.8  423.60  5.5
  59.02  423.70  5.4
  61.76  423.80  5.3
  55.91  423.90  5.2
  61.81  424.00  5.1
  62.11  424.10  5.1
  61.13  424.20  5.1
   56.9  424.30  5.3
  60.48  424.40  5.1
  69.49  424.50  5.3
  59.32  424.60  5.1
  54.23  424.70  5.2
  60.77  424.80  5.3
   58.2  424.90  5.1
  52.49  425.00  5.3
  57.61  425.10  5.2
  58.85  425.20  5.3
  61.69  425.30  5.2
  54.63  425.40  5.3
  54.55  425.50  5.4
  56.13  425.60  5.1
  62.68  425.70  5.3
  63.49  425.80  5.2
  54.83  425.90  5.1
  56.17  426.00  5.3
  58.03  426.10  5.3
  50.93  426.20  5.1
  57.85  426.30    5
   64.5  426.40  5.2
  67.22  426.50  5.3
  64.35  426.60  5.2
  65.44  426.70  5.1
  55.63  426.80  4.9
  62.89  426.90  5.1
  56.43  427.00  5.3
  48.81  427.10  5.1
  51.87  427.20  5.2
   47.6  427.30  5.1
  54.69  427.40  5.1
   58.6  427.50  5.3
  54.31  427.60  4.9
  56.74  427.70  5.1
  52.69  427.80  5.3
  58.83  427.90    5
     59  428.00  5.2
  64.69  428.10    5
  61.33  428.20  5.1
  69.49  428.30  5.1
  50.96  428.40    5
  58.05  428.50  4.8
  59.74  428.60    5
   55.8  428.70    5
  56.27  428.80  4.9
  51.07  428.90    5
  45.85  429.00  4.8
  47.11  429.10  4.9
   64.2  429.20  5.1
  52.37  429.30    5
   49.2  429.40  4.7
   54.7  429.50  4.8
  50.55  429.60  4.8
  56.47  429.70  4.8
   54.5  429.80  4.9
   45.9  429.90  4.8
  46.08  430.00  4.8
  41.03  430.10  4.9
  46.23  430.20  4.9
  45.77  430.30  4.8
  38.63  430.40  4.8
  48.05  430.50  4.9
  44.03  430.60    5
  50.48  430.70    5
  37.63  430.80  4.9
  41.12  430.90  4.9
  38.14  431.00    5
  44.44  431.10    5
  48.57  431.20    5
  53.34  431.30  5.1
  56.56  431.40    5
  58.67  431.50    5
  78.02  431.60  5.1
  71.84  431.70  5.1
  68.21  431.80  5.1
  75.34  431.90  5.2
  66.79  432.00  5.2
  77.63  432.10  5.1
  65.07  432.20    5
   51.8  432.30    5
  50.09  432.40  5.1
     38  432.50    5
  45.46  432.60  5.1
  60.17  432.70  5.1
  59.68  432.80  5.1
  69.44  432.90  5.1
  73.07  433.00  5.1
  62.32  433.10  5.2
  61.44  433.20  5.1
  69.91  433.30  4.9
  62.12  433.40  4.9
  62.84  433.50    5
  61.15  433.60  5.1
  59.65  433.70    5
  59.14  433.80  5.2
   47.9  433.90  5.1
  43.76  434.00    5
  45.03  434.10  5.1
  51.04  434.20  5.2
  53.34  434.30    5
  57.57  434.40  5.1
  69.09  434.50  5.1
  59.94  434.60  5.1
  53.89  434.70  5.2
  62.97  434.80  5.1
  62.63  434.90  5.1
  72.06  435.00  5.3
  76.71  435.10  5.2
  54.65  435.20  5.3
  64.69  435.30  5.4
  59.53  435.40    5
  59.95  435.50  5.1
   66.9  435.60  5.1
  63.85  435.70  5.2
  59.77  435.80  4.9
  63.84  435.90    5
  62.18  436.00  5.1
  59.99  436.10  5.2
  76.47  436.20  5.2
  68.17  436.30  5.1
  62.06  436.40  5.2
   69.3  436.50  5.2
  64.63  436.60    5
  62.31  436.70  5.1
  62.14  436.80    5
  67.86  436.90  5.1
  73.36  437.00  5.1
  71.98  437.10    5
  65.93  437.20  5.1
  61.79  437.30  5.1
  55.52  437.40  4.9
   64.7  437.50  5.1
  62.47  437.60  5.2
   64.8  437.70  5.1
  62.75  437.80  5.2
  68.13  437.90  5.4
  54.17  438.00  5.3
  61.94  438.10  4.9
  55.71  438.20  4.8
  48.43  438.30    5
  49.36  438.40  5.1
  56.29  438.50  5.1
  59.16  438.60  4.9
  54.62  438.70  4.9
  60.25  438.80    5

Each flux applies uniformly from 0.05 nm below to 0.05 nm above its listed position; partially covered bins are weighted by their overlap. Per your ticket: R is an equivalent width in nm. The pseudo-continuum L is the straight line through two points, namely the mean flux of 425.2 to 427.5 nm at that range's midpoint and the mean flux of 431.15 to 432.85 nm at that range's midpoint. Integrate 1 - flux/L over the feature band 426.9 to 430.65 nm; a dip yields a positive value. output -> 0.37 nm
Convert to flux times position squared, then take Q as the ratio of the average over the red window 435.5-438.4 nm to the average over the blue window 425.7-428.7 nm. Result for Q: 1.1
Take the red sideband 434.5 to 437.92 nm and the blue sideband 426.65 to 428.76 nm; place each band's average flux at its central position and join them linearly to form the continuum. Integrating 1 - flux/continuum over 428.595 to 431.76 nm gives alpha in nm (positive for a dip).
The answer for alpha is 0.45 nm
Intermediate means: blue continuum 57.3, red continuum 64.4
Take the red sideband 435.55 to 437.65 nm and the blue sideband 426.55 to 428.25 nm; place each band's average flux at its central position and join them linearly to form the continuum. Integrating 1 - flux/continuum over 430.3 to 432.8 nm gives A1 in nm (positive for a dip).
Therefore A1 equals 0.26 nm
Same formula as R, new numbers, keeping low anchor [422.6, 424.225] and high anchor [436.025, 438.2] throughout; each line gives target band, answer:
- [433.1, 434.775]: 0.14 nm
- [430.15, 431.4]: 0.33 nm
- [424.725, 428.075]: 0.08 nm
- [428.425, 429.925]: 0.17 nm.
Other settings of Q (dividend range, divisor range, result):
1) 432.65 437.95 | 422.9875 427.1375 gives 1.11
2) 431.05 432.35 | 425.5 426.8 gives 1.08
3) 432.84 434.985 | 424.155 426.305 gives 1.07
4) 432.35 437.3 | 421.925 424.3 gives 1.09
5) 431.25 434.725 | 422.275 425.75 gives 1.08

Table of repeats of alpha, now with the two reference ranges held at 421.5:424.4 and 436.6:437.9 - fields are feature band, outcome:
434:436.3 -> 0.09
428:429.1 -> 0.08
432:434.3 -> 0.18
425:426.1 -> 0.04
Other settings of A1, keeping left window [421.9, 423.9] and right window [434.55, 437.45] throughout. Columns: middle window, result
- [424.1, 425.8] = 0.03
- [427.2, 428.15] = 0.08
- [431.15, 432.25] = -0.05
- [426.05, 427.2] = 0.03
